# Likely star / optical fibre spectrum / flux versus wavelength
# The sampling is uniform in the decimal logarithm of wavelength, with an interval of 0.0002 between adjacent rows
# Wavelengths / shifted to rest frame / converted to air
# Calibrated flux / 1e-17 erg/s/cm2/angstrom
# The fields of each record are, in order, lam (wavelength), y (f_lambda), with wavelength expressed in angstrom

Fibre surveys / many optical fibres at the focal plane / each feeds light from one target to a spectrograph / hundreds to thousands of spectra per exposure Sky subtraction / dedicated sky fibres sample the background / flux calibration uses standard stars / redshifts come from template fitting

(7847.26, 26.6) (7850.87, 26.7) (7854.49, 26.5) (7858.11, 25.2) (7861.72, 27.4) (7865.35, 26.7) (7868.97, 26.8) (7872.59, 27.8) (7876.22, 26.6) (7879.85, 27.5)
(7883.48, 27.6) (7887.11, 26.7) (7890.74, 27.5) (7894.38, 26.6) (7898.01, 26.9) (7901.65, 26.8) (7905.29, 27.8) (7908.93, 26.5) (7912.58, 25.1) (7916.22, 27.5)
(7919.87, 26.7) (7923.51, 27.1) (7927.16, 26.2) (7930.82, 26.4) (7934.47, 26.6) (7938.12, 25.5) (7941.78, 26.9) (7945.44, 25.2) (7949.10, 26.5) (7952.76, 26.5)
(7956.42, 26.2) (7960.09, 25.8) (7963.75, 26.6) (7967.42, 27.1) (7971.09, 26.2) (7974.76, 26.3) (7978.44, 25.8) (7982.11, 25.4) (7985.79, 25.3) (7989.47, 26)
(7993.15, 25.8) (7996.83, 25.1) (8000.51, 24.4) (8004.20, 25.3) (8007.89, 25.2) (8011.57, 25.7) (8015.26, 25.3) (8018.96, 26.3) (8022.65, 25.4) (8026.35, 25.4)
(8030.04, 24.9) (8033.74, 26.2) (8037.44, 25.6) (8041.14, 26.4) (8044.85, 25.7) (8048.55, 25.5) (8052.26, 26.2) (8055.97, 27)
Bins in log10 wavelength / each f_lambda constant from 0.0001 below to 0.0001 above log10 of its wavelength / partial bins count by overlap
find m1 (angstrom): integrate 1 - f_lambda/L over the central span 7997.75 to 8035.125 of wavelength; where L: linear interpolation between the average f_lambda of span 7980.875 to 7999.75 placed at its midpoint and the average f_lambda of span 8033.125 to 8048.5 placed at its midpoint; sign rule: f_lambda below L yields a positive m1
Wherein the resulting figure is 0.4 angstrom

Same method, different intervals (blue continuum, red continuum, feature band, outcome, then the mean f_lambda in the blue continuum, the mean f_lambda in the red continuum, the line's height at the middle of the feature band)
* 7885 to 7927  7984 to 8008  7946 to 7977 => -0.6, 26.8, 25.3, 25.9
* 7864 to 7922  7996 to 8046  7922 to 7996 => 0.1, 26.9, 25.5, 26.2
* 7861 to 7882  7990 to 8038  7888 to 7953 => -0.1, 27.1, 25.4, 26.5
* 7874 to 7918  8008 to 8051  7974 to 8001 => 0.5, 26.9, 25.7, 26.1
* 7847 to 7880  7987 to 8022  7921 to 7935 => -0.2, 26.8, 25.5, 26.2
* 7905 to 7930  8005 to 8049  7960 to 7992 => 0.0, 26.6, 25.6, 26.1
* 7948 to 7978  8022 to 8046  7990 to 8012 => 0.6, 26.4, 25.7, 26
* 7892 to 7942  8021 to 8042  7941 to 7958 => 0.1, 26.6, 25.6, 26.3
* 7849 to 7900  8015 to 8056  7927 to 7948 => 0.3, 26.9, 25.8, 26.5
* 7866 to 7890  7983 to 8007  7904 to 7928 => -0.1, 27.2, 25.3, 26.6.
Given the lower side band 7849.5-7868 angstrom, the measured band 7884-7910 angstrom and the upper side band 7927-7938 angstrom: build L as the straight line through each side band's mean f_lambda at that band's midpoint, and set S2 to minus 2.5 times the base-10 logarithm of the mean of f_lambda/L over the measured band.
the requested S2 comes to -0.03 mag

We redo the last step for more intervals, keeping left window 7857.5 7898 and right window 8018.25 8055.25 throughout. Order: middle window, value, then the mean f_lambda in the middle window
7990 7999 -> 0.03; 25.5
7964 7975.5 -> -0.01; 26.6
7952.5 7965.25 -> 0.01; 26.2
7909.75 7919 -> 0.02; 26.3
